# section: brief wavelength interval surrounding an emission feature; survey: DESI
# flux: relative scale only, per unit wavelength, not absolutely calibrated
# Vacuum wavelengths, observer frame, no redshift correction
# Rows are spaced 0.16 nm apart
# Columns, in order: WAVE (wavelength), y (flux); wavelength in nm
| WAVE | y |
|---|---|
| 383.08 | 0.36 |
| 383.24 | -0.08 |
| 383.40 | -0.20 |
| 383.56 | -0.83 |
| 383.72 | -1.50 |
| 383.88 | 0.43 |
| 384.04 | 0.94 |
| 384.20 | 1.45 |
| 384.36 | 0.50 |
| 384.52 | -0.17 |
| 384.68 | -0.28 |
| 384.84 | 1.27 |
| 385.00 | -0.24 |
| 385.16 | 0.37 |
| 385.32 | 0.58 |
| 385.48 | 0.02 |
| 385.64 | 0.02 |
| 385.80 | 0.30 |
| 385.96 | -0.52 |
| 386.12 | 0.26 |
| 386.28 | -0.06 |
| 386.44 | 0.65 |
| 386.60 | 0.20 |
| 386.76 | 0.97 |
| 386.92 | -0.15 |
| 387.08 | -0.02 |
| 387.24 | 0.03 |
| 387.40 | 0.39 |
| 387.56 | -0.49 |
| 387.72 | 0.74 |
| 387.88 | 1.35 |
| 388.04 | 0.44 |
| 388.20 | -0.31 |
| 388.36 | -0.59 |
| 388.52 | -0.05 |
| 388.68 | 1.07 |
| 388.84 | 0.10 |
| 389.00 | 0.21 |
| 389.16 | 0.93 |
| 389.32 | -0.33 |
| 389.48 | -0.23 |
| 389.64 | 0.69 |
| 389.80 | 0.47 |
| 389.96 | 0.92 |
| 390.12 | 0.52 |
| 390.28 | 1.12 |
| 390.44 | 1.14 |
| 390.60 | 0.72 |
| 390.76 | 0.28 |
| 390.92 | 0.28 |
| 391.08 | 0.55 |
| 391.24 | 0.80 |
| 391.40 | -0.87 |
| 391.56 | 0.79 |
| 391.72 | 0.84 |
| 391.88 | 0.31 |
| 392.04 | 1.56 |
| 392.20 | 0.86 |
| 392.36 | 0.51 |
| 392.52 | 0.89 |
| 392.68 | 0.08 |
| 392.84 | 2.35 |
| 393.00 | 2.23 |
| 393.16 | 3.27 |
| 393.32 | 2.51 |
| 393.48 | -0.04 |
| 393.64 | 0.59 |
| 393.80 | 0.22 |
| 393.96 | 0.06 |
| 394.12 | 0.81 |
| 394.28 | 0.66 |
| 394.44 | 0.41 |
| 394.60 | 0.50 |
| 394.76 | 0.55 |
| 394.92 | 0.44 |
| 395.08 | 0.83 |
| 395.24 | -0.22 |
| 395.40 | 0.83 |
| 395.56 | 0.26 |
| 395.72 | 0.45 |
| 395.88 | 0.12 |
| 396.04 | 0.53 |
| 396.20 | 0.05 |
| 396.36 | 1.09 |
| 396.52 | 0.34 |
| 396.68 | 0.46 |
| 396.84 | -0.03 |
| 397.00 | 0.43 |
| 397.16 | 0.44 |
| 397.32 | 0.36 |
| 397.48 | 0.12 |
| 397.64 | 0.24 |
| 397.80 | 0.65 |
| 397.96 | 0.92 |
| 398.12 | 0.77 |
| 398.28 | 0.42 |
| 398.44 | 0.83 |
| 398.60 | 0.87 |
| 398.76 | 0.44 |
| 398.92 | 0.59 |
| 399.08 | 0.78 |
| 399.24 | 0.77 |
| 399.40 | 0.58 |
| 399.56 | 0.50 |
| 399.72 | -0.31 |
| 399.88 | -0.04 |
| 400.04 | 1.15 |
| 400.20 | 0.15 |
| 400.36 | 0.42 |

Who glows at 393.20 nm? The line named [O II]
